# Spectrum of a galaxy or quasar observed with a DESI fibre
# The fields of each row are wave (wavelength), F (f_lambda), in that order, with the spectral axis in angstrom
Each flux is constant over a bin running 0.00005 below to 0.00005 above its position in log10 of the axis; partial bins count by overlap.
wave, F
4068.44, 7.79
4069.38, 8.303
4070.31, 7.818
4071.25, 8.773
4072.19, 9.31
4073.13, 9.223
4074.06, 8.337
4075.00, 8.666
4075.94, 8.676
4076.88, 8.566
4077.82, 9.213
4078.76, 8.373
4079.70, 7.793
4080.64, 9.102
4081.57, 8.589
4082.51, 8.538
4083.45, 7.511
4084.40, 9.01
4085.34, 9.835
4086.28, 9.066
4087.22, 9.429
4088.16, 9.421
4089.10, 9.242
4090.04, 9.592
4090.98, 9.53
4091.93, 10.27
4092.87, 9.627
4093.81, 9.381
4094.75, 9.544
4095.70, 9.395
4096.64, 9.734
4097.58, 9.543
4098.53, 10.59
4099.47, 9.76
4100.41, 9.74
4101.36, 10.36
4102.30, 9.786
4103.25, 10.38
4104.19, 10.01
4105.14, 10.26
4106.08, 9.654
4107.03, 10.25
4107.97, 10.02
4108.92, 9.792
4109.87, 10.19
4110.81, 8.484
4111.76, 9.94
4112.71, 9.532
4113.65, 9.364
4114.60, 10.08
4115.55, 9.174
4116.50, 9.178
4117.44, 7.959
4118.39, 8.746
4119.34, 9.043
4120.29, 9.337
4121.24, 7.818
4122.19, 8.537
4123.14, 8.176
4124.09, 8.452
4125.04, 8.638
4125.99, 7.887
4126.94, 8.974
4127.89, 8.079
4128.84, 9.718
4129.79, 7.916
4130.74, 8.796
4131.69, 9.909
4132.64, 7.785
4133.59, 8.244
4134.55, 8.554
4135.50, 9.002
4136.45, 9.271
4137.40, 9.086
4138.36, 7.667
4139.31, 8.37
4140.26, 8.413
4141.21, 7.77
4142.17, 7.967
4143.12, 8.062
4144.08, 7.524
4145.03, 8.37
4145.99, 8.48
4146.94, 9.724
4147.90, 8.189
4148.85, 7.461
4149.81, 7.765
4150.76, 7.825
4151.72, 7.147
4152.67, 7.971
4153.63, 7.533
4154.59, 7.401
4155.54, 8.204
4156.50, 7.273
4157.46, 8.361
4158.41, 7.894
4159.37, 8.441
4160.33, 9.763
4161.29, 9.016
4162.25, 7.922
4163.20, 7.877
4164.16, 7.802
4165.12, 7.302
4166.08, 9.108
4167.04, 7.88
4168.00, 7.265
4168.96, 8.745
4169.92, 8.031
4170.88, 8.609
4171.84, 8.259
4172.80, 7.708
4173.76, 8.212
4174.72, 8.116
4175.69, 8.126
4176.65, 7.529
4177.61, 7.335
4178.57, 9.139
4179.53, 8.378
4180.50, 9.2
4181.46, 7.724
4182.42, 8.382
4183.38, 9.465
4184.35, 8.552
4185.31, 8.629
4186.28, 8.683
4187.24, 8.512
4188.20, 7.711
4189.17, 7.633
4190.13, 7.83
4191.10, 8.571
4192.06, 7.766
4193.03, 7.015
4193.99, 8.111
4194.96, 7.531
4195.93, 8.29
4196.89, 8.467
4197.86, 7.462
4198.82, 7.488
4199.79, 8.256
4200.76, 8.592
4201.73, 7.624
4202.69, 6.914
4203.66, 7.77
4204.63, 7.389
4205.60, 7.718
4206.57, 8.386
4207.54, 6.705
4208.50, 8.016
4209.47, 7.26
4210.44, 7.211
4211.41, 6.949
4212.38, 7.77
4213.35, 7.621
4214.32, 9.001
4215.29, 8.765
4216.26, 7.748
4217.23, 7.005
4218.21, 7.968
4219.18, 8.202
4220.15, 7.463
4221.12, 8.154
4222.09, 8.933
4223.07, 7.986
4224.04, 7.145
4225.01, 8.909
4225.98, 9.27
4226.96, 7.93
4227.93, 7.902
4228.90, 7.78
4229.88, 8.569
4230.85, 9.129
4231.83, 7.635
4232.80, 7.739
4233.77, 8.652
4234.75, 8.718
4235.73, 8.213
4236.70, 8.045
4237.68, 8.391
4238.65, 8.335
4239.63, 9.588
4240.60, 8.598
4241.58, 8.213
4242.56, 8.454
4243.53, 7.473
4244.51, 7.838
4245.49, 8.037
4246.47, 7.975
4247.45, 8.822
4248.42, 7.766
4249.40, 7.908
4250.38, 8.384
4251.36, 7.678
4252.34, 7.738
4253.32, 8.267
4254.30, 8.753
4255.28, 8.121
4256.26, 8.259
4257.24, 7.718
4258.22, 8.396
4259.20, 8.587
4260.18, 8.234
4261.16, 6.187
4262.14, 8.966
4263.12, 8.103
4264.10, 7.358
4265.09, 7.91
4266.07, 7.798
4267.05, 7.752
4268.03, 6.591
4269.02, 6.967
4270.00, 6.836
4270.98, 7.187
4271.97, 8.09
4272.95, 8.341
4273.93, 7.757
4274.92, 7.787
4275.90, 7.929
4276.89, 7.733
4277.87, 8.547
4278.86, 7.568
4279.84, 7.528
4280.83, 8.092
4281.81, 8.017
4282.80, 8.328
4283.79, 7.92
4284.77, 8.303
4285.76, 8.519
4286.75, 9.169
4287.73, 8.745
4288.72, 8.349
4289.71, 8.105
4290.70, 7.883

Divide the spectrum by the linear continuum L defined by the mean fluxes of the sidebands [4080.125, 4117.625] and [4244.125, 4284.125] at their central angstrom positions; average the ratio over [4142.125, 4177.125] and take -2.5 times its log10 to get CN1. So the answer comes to 0.11 mag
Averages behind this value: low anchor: 9.53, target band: 8.08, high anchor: 7.9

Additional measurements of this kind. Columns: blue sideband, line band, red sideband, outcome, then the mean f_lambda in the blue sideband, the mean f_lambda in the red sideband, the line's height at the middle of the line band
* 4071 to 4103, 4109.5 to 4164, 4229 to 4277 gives 0.049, 9.23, 8.03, 8.87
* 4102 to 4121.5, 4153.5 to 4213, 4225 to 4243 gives 0.109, 9.49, 8.41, 8.86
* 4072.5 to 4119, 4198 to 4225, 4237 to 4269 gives 0.080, 9.36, 8.05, 8.4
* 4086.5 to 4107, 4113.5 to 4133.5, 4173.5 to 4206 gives 0.068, 9.78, 8.06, 9.28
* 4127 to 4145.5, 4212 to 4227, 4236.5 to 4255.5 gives 0.021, 8.46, 8.22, 8.28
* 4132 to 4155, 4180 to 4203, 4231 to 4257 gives 0.011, 8.16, 8.22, 8.19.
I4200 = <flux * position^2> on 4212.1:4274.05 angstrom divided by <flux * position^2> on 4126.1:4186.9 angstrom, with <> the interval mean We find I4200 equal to 1.0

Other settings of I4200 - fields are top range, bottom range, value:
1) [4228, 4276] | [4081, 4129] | 0.93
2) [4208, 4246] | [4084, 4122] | 0.90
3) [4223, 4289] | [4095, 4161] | 0.97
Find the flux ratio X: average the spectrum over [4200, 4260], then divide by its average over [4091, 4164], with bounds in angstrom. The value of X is 0.91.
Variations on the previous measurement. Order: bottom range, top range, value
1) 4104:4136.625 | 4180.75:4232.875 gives 0.88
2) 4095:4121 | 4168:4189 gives 0.86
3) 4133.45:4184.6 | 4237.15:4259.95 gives 1.00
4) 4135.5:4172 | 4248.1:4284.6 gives 0.96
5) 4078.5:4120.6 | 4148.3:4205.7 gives 0.85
